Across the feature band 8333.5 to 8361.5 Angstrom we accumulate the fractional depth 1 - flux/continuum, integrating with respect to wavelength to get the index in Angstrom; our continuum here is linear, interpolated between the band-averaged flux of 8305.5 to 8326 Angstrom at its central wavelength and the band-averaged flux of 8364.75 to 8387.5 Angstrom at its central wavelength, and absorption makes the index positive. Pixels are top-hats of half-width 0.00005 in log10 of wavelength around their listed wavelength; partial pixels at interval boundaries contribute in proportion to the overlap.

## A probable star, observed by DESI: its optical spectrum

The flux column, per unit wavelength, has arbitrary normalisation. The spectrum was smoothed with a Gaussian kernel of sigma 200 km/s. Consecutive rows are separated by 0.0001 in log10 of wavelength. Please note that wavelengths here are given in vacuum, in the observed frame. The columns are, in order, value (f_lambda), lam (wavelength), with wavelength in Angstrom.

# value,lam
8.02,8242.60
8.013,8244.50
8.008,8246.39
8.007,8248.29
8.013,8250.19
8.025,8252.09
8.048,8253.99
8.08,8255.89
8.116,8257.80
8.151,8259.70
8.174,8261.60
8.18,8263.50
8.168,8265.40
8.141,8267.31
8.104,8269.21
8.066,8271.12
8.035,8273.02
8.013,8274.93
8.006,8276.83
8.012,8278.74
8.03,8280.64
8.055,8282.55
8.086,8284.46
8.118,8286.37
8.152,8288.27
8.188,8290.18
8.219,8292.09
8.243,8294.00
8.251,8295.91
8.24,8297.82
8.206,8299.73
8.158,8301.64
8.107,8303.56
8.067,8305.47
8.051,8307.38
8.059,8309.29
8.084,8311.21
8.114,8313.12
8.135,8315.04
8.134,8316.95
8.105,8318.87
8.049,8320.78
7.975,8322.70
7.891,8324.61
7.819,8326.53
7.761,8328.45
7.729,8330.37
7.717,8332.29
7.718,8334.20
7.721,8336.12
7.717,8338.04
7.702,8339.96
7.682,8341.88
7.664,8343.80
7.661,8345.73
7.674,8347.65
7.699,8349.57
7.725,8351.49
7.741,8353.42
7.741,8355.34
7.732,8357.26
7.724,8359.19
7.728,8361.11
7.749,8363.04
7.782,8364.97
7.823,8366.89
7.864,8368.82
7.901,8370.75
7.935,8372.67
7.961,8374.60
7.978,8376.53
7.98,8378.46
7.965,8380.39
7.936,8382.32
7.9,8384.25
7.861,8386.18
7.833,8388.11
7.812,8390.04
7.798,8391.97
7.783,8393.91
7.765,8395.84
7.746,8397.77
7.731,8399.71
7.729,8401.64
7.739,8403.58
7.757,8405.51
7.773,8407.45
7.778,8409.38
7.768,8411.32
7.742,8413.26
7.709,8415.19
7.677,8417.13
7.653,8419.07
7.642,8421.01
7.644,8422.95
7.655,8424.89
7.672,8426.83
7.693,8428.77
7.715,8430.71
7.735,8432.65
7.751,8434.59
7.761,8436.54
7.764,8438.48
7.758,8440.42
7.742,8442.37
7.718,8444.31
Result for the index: 1.0 Angstrom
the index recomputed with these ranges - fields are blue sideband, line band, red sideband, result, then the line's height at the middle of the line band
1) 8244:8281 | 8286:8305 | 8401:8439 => -0.4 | 8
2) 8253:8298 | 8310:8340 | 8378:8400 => 0.3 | 8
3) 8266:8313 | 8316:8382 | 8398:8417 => 0.9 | 7.93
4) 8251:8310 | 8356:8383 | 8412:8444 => 0.0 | 7.87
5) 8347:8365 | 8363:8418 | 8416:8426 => -1.0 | 7.69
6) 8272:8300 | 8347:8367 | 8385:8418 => 0.4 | 7.9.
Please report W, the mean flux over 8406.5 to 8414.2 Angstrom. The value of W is 7.76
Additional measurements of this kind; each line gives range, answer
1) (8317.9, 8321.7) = 8.08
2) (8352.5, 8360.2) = 7.74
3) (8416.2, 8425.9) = 7.65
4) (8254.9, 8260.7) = 8.11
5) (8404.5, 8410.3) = 7.78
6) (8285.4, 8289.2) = 8.15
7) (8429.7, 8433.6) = 7.73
